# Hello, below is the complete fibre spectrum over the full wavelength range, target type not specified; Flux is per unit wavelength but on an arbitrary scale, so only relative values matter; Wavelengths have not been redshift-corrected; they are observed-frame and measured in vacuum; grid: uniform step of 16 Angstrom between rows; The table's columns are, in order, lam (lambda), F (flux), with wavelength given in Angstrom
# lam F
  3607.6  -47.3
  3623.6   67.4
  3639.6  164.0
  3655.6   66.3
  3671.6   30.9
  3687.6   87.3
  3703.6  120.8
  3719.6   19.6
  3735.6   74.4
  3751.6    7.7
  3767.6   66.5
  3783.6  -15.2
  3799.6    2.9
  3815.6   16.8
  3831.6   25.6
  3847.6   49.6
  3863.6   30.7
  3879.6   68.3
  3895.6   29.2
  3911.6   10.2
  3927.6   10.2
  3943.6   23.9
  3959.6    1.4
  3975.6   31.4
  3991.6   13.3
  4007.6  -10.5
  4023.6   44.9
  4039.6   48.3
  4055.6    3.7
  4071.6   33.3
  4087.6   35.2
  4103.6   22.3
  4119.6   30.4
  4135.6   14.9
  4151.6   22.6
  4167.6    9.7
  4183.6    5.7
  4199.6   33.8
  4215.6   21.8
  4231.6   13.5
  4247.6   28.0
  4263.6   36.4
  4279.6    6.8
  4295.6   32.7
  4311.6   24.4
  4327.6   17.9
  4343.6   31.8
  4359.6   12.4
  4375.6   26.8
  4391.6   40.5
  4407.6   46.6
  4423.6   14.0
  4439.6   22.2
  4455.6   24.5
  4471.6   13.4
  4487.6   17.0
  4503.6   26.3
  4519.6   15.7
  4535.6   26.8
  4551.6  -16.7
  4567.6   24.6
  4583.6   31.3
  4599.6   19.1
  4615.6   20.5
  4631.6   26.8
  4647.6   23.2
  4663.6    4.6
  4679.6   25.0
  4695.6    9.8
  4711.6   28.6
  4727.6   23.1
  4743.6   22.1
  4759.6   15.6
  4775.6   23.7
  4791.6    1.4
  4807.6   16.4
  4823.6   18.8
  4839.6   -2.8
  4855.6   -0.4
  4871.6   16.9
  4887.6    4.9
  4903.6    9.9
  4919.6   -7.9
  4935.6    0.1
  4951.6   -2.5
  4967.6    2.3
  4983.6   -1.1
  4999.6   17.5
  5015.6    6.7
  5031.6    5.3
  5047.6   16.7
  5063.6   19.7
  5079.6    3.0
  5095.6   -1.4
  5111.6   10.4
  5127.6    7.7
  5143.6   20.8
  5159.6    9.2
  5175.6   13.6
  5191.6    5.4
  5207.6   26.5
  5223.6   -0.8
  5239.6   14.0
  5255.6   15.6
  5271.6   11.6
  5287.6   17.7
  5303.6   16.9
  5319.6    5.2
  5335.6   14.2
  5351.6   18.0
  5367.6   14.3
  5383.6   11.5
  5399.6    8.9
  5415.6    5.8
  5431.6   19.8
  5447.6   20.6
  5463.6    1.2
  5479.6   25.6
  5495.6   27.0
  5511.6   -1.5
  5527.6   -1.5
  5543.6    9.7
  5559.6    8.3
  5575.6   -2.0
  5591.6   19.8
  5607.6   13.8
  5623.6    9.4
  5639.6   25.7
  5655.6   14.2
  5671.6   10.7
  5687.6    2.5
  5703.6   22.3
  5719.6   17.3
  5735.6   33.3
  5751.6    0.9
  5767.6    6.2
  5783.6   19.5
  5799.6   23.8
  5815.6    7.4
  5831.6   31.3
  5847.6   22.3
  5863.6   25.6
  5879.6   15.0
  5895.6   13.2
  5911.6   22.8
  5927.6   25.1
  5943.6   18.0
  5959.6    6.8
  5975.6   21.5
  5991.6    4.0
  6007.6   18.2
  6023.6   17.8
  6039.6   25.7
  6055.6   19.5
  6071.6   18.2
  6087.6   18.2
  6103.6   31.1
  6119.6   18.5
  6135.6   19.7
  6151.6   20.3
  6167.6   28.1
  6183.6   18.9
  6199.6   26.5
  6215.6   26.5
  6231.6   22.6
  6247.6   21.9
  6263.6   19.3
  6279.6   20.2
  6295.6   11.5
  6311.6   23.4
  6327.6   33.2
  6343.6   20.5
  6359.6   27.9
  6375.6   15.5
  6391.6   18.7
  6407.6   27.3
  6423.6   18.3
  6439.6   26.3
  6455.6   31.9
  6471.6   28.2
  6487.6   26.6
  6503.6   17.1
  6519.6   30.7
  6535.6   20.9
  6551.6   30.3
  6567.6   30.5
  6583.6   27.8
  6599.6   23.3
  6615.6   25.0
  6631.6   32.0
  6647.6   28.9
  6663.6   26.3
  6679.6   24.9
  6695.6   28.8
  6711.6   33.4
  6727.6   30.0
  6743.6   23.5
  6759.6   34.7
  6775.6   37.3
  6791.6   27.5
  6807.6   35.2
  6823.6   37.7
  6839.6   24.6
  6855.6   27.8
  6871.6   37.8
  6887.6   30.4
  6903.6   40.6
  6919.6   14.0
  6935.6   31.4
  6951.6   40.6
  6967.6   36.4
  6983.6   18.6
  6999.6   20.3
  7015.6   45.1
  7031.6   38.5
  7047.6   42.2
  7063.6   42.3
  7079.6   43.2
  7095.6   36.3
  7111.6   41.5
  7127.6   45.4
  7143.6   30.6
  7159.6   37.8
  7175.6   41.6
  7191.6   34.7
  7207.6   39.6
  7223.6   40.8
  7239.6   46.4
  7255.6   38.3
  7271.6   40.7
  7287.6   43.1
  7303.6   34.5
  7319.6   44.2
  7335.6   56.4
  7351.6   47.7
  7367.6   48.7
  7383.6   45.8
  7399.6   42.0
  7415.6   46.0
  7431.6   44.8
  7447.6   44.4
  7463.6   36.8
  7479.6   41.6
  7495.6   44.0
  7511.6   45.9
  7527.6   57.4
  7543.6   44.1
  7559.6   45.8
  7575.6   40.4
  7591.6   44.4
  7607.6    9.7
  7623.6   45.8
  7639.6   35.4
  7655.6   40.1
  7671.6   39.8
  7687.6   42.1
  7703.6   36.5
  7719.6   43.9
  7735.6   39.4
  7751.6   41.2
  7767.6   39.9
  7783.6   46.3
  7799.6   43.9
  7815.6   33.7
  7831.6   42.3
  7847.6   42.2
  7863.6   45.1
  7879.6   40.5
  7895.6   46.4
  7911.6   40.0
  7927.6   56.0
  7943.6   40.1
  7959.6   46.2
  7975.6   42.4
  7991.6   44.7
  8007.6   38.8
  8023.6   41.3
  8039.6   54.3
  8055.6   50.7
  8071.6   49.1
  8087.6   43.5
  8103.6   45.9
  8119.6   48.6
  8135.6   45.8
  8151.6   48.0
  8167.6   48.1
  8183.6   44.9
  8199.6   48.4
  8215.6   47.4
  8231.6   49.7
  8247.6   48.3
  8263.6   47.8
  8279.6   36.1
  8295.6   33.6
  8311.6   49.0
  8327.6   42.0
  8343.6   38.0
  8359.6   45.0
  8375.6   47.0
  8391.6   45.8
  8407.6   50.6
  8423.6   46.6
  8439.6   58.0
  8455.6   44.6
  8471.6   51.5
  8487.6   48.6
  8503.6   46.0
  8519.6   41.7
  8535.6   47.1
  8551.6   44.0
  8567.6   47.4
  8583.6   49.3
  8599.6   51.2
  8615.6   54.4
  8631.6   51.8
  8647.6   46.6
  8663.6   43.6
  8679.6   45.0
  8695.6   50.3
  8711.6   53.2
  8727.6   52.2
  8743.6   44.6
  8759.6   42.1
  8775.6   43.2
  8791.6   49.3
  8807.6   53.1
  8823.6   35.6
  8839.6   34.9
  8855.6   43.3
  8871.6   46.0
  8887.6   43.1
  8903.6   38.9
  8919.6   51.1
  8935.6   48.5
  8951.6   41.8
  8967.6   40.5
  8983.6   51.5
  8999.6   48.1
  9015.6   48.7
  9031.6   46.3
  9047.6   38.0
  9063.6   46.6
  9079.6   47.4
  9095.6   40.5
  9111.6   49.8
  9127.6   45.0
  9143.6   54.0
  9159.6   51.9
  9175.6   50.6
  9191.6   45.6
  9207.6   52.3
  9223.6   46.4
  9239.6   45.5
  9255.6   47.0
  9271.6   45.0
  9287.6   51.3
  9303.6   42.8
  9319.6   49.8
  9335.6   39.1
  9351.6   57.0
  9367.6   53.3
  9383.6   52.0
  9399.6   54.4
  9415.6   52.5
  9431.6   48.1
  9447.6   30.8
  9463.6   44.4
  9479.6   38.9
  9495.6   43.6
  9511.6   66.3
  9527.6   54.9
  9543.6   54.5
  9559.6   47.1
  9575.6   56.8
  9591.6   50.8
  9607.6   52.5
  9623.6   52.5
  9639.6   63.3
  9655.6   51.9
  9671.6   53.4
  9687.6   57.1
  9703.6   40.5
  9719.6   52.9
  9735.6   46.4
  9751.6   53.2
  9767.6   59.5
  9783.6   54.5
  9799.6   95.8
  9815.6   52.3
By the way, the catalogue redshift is 0.759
